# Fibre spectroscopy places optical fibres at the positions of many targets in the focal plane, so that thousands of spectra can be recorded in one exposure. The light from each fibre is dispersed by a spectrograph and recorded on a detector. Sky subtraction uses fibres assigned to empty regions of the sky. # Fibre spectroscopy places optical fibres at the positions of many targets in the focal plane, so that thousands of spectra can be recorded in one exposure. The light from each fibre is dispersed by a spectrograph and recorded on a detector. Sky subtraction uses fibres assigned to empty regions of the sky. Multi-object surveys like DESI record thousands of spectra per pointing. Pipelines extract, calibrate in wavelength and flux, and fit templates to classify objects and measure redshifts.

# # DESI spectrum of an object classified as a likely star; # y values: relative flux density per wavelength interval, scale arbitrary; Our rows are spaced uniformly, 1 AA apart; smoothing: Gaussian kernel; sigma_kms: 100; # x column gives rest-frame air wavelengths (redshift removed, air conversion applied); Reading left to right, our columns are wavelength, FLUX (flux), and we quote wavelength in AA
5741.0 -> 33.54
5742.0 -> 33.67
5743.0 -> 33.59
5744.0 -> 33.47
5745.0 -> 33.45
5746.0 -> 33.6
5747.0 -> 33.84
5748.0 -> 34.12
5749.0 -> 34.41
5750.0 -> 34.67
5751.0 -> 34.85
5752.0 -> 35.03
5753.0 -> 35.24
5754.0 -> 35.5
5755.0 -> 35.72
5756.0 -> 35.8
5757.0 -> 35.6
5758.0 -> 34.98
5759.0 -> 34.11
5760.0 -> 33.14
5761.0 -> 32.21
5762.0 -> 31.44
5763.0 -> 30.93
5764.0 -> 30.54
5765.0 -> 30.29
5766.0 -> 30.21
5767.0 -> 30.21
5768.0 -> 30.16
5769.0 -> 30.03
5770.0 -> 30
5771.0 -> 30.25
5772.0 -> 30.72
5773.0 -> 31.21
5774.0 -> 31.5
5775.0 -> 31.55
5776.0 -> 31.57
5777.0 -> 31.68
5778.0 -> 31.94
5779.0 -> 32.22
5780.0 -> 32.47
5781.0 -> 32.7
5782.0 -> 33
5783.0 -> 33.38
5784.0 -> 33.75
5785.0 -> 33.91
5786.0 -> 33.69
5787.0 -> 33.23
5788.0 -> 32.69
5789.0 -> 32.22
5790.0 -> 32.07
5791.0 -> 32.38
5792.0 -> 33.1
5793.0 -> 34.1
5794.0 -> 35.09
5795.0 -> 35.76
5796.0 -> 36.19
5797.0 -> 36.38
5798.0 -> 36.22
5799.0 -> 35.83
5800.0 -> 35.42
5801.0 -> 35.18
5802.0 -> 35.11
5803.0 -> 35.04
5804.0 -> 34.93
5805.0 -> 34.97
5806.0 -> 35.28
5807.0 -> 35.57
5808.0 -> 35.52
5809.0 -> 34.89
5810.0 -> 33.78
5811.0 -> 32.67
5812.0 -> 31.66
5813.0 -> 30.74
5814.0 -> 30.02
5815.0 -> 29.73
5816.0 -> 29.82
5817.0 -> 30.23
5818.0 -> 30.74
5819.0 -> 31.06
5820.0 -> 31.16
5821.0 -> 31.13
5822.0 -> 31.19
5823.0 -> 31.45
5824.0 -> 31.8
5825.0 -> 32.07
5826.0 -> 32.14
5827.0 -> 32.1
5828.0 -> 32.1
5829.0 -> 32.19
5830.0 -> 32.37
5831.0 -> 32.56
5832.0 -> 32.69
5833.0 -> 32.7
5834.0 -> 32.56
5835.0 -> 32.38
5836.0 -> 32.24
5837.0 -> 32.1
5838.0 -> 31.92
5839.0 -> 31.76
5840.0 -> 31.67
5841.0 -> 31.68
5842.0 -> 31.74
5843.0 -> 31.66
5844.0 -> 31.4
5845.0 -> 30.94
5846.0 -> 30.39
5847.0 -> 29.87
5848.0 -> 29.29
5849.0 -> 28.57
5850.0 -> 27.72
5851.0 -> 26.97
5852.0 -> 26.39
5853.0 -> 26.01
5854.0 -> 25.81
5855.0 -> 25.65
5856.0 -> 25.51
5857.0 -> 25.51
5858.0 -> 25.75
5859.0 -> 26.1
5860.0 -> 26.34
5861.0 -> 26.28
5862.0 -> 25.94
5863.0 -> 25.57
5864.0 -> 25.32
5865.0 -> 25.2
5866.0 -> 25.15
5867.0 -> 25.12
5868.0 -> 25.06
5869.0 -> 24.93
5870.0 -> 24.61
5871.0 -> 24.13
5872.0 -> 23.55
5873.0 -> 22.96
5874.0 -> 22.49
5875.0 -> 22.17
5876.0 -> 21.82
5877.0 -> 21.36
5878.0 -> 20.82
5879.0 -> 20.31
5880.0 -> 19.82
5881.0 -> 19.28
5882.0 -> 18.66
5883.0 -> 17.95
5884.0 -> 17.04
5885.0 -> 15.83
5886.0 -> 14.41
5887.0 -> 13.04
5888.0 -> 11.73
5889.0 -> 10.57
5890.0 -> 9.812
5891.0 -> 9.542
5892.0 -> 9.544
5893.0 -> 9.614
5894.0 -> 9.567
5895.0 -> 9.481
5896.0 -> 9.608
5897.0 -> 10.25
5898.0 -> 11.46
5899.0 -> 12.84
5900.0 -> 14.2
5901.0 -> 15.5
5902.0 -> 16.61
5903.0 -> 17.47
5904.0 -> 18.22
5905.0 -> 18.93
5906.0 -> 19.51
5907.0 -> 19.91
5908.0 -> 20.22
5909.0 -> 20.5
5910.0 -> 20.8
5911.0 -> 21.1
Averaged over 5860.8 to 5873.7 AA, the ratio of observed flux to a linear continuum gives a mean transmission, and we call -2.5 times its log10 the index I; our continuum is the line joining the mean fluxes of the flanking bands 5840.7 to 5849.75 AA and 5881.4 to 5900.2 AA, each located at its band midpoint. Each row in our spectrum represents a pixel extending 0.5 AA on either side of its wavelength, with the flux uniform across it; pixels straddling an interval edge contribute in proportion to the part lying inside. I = -0.15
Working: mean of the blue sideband 30.5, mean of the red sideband 12.4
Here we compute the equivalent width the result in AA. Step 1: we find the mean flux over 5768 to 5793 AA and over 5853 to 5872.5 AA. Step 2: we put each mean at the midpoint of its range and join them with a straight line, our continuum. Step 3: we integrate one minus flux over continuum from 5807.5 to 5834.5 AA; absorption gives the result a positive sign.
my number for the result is -2.9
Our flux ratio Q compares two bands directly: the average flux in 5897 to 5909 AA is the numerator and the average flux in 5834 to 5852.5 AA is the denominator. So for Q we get 0.55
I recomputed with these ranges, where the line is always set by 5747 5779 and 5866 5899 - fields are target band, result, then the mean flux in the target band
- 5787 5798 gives -0.18 mag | 34.1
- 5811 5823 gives -0.20 mag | 30.8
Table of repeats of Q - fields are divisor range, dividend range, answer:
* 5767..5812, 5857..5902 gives 0.56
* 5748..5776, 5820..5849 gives 0.97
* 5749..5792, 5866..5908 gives 0.53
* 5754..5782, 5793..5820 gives 1.05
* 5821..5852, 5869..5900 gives 0.52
